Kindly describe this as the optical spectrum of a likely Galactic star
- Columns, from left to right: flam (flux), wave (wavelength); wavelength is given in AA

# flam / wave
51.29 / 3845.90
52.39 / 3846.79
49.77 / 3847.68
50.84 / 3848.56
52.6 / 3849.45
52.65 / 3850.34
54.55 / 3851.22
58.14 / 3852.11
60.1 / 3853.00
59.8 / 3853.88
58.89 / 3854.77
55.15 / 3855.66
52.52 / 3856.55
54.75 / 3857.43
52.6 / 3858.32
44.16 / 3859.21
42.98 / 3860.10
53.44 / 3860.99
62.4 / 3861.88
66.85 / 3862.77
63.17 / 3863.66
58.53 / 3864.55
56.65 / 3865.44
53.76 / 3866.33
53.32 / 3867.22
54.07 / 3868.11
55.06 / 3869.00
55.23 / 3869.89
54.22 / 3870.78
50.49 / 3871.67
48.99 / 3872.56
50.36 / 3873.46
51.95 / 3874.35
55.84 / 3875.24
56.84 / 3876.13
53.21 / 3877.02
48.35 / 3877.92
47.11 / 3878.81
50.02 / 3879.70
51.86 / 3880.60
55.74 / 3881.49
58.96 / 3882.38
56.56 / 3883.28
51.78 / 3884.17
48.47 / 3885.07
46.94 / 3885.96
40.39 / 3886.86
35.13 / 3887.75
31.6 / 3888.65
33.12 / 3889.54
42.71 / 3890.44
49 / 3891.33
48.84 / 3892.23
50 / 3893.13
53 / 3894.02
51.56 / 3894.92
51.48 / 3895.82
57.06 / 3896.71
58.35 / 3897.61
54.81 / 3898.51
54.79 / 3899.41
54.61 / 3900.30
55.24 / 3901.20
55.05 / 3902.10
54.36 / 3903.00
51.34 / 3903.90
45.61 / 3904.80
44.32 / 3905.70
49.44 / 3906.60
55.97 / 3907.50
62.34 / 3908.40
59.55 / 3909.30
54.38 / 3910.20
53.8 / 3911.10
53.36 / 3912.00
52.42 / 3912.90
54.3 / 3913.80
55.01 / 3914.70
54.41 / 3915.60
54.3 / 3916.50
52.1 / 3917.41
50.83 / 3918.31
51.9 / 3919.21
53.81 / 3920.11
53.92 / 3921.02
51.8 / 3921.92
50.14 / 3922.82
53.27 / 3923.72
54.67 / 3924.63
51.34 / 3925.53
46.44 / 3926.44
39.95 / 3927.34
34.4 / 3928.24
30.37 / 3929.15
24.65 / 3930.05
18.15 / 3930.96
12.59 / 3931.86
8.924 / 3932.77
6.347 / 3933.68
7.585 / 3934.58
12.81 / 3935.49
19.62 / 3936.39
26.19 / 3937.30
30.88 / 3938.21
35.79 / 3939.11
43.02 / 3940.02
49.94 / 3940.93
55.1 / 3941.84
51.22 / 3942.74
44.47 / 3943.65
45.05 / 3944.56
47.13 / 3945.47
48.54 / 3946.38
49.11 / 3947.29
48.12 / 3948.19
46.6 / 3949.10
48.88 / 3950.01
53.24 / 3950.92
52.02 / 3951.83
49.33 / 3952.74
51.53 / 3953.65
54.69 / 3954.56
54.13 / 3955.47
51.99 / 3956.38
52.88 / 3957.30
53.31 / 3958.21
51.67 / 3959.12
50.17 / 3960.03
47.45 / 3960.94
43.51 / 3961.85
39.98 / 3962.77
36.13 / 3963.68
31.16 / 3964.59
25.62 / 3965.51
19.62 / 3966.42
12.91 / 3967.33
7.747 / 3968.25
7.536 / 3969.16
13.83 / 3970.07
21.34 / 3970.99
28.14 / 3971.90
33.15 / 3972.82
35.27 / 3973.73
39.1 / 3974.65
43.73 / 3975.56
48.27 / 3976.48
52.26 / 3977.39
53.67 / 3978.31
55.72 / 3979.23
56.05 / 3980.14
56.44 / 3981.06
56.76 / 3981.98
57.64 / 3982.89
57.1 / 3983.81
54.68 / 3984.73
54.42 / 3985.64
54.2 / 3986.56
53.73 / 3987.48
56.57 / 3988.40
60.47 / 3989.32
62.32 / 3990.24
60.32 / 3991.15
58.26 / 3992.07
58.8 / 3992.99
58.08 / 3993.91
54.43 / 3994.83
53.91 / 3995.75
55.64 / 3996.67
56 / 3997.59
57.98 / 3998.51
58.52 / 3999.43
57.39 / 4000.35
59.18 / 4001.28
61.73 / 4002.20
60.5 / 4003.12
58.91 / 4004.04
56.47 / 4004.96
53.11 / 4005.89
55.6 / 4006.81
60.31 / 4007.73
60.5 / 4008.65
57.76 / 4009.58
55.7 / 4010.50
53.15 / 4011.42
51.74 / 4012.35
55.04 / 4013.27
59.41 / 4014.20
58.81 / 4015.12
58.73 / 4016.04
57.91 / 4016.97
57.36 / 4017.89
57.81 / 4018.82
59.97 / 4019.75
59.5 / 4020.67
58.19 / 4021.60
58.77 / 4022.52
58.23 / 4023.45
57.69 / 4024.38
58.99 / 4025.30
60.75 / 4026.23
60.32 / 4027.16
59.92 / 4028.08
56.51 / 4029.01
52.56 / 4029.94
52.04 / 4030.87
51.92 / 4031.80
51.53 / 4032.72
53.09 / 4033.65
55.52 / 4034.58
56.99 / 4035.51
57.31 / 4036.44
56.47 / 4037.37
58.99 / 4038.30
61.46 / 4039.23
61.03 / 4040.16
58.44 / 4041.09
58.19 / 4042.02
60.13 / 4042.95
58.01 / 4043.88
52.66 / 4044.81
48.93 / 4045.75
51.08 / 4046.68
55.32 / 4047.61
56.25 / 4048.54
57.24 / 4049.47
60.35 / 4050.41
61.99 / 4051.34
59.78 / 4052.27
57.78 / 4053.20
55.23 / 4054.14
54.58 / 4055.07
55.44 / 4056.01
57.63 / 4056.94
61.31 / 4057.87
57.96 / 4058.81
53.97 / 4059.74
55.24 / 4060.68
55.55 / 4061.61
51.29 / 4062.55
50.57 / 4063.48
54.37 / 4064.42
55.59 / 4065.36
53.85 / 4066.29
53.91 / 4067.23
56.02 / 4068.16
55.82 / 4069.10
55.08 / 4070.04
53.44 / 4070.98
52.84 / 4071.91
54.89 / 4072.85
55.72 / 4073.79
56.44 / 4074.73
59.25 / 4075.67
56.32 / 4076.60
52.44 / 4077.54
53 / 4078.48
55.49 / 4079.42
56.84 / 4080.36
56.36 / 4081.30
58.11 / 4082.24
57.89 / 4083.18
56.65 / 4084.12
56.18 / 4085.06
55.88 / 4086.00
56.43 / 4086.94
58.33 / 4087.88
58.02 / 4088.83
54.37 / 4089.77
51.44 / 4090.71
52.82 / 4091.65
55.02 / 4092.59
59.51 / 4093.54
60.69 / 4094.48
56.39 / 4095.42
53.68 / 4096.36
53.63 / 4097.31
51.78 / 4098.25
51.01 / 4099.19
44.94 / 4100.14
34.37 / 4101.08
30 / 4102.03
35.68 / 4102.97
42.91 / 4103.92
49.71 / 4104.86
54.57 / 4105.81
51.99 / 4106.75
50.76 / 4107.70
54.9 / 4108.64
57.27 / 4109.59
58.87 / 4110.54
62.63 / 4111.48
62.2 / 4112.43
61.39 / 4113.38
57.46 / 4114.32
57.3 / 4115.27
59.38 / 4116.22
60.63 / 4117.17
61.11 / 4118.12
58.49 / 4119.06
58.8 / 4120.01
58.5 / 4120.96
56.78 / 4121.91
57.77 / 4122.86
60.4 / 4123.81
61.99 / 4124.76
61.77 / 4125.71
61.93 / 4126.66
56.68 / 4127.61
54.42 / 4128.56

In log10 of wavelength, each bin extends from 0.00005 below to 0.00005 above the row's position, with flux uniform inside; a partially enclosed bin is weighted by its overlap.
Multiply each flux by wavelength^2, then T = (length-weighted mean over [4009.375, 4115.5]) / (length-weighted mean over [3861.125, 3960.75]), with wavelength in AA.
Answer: 1.2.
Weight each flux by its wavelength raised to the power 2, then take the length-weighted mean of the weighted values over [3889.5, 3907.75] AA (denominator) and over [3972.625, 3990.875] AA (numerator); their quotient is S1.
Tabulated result 1.1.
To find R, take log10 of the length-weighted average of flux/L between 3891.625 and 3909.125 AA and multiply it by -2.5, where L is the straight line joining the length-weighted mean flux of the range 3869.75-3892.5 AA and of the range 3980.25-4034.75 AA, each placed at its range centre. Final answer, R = -0.06 mag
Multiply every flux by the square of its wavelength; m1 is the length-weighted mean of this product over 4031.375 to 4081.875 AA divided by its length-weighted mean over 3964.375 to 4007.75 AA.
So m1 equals 1.20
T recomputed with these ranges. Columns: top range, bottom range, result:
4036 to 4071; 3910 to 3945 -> 1.47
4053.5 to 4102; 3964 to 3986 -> 1.49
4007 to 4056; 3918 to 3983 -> 1.48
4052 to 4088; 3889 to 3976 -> 1.39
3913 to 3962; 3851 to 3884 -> 0.83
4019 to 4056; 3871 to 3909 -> 1.21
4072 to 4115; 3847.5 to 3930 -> 1.15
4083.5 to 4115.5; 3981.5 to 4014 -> 0.98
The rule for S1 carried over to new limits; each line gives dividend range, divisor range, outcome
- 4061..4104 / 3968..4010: 1.10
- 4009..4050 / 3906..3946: 1.41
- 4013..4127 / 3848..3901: 1.18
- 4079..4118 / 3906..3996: 1.31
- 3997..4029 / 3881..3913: 1.21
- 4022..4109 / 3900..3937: 1.35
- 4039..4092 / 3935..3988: 1.38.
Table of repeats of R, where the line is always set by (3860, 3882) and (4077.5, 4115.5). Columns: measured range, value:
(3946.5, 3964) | 0.10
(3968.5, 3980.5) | 0.41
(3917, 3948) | 0.36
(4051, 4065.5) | -0.05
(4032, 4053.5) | -0.06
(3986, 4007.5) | -0.07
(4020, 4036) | -0.06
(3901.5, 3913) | 0.02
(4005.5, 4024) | -0.07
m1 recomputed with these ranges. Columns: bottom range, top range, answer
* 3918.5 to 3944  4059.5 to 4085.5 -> 1.62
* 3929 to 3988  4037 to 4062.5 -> 1.50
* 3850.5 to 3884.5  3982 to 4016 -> 1.12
